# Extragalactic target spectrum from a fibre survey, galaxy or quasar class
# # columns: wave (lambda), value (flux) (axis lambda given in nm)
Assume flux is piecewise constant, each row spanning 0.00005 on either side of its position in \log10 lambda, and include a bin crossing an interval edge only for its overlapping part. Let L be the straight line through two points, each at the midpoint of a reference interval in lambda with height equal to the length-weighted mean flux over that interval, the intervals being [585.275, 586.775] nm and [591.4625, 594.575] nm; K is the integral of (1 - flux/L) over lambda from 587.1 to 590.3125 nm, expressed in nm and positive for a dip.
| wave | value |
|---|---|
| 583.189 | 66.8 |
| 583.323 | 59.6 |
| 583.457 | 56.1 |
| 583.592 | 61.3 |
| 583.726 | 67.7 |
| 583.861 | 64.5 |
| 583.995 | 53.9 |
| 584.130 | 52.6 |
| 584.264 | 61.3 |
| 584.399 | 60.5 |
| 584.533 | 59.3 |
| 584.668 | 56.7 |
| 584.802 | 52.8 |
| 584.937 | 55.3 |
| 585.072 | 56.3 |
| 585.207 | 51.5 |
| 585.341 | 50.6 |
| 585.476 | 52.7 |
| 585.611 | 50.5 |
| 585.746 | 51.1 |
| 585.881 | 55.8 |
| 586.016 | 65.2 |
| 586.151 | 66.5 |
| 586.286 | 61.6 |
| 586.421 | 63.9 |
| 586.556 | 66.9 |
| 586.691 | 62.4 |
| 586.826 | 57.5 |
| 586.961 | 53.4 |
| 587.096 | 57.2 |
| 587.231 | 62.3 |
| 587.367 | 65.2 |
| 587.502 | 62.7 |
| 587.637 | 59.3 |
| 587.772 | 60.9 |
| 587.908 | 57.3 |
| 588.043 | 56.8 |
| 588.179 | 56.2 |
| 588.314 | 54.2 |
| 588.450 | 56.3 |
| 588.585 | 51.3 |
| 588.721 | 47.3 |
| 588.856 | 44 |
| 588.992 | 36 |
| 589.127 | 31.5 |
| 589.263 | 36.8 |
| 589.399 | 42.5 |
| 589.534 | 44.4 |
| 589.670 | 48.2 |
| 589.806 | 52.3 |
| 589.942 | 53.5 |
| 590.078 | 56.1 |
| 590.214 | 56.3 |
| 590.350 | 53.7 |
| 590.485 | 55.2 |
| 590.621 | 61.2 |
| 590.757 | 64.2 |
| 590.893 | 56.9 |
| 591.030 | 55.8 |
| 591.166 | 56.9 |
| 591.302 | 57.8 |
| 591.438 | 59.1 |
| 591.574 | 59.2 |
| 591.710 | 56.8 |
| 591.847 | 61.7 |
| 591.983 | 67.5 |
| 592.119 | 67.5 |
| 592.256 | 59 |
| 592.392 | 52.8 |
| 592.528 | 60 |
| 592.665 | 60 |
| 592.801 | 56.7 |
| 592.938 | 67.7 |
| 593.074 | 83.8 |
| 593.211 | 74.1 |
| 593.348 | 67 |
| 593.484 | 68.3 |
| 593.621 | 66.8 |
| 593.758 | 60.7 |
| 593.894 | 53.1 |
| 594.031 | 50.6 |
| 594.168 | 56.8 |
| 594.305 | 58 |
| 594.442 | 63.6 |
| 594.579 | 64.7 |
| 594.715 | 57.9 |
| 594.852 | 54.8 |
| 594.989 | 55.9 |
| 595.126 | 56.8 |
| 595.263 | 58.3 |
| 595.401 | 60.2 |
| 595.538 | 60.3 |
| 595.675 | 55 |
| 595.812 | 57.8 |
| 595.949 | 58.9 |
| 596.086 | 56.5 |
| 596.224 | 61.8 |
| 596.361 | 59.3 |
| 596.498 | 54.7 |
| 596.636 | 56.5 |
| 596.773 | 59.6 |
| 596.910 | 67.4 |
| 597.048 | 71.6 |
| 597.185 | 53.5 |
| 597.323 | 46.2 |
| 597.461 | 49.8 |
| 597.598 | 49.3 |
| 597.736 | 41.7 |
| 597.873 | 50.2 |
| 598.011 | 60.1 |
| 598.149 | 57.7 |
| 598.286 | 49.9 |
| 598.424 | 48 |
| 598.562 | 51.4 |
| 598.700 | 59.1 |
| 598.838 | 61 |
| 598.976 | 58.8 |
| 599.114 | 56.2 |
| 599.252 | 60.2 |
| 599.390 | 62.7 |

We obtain 0.438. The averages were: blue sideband 58.8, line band 51.9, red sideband 62.3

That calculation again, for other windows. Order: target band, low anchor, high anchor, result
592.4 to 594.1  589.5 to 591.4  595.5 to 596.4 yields -0.20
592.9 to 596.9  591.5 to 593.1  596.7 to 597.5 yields -0.04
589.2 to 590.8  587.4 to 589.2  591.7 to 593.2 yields 0.14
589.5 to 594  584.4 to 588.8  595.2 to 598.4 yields -0.24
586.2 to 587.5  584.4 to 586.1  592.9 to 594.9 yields -0.11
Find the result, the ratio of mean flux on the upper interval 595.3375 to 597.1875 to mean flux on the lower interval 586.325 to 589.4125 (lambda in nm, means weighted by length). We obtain 1.1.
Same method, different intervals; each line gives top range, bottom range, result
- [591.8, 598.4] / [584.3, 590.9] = 1.08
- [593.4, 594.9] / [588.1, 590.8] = 1.20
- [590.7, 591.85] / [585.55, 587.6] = 0.97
